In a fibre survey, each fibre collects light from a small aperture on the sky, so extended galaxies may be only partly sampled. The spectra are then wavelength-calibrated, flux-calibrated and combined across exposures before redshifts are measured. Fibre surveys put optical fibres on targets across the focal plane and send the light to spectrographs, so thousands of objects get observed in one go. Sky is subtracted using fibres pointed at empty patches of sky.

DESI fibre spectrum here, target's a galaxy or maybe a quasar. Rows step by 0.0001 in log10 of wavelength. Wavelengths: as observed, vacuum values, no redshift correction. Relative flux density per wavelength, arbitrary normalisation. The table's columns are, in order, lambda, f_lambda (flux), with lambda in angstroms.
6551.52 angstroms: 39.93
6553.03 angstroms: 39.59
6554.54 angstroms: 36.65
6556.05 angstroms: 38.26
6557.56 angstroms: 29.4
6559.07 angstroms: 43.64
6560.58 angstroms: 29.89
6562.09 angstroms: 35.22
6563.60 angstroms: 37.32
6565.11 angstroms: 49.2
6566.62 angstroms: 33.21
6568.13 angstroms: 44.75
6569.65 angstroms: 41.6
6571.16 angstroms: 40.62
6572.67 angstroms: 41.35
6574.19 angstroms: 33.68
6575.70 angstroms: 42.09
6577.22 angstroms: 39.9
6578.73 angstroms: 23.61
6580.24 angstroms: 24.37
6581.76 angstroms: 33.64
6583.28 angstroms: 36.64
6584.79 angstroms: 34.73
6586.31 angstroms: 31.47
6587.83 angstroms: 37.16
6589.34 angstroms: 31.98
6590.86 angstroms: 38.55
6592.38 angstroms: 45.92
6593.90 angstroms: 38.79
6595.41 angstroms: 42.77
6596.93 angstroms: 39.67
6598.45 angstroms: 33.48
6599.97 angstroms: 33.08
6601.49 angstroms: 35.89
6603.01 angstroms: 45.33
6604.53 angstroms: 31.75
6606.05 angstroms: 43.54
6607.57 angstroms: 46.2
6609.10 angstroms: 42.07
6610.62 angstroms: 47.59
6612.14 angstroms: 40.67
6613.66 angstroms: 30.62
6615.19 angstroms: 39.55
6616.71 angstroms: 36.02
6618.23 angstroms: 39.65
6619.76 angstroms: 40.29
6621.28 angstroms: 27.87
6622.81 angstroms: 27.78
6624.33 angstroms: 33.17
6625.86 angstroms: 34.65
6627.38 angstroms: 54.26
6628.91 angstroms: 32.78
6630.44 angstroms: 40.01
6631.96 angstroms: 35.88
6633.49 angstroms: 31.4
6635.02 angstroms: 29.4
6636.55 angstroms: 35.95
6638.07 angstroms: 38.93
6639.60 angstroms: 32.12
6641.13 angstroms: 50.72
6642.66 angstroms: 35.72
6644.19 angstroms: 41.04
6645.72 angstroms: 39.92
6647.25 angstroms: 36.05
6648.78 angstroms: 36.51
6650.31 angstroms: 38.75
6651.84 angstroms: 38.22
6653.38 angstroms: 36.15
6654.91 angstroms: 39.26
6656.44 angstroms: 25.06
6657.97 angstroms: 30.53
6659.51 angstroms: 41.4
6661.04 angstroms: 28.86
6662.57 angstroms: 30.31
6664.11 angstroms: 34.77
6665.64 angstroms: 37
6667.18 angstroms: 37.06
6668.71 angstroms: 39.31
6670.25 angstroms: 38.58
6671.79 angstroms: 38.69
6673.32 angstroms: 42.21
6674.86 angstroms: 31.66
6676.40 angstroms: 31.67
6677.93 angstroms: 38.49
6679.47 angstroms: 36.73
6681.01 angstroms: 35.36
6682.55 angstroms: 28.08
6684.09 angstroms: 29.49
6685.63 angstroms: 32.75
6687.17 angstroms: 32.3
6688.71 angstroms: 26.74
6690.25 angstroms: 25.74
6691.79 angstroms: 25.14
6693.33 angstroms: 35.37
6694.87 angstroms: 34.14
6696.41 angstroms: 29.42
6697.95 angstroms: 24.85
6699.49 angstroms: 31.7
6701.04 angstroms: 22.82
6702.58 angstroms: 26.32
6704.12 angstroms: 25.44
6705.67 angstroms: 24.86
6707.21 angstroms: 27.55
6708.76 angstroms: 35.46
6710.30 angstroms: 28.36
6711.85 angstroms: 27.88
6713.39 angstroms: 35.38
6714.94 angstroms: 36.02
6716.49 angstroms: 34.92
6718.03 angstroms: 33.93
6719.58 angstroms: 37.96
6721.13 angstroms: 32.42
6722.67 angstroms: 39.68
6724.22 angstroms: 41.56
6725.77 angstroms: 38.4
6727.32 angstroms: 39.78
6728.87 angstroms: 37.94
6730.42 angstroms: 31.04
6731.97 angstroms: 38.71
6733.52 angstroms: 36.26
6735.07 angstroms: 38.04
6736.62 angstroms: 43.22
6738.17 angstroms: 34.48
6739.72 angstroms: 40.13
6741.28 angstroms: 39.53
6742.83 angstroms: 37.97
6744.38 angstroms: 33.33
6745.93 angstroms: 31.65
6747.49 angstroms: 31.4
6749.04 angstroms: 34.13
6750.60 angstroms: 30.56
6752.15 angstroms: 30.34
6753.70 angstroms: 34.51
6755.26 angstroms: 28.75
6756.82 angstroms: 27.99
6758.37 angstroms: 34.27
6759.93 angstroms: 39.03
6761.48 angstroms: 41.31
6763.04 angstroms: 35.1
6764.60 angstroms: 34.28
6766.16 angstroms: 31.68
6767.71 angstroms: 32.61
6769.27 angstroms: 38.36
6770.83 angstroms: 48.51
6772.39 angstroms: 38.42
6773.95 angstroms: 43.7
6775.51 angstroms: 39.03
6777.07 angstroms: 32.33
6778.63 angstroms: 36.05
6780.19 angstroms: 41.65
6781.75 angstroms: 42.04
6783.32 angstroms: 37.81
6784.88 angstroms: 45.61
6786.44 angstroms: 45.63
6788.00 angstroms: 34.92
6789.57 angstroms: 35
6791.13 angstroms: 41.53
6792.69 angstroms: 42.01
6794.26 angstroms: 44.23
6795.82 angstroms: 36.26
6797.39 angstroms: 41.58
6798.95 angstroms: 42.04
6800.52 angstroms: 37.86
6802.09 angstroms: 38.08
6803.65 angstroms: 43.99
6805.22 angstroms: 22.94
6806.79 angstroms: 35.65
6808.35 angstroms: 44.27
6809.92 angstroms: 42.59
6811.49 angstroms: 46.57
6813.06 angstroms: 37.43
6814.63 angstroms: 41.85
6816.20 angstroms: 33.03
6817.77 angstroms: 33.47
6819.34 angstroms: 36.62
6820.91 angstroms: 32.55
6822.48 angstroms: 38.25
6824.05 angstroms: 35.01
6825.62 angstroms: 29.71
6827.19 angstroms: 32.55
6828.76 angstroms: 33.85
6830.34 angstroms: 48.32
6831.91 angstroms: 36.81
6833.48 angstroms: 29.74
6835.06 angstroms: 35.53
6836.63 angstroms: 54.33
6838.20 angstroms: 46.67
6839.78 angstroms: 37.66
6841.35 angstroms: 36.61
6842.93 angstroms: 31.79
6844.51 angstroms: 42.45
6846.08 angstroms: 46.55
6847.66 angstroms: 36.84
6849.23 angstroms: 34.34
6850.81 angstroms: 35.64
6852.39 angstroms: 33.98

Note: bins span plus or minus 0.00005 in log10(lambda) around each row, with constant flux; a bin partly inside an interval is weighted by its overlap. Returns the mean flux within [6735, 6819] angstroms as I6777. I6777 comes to 37.6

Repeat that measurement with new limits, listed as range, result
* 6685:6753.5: 33.1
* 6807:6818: 40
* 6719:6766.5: 35.7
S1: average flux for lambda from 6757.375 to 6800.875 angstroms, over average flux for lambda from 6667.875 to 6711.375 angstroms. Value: 1.24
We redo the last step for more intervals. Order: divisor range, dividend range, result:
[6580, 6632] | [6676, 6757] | 0.88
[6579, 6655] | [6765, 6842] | 1.04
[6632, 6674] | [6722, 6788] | 1.02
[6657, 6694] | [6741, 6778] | 1.05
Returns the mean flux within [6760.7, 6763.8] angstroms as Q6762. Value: 38.3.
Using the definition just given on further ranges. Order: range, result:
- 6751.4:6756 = 31.2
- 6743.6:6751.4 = 32.2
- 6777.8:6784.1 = 39.3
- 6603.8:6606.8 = 37.7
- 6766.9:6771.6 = 39.8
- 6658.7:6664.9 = 33.8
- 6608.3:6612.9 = 43.4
